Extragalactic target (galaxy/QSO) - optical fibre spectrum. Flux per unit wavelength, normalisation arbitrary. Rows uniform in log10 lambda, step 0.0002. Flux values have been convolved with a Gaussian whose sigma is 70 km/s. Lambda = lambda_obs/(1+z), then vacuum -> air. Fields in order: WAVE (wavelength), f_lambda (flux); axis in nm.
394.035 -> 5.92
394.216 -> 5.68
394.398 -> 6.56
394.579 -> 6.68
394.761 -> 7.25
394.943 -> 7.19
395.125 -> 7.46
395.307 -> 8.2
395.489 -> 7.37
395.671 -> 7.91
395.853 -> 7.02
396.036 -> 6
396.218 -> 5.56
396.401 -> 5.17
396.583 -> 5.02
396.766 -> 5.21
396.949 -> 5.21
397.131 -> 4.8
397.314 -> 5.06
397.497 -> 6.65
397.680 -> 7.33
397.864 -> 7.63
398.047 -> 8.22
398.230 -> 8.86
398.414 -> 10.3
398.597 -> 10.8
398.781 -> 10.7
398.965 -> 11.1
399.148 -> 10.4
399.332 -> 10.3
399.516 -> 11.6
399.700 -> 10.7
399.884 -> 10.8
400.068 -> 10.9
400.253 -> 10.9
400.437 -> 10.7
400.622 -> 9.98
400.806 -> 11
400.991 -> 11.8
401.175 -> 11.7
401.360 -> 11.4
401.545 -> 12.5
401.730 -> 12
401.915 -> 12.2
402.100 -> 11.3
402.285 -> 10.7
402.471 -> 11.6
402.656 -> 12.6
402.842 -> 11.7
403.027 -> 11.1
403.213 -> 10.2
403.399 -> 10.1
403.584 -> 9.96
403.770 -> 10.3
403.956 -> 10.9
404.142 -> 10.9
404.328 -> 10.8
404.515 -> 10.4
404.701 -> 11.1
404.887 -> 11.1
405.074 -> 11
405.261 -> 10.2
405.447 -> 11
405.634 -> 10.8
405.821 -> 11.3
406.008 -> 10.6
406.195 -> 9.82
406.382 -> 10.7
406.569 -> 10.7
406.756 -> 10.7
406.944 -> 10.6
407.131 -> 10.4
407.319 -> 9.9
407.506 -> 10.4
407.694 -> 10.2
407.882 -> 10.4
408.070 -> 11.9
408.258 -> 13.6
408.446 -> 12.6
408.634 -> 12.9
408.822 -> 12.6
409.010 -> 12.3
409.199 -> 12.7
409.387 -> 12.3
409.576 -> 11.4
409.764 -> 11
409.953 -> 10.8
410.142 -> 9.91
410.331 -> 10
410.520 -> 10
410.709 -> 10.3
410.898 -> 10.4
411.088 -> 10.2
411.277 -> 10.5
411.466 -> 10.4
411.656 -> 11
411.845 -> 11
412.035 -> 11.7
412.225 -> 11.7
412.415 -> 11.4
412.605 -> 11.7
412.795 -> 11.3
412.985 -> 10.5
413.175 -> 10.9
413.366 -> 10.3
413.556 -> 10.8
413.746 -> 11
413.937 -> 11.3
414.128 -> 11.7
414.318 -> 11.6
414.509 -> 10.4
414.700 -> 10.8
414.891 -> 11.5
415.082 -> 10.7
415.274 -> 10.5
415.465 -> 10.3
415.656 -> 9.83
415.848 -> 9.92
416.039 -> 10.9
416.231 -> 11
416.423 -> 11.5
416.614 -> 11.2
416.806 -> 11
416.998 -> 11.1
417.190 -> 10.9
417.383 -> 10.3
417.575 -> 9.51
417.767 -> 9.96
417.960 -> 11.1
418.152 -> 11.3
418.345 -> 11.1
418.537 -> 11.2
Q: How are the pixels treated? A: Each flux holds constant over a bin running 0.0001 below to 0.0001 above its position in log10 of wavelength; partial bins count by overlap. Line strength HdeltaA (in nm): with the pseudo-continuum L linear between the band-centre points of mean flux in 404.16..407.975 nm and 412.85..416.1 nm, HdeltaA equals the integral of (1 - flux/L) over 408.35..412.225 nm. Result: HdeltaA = -0.19 nm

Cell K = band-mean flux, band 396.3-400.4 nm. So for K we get 8.56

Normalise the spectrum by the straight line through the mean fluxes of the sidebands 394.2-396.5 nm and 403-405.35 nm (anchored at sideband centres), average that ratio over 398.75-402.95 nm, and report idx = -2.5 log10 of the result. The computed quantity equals -0.22 mag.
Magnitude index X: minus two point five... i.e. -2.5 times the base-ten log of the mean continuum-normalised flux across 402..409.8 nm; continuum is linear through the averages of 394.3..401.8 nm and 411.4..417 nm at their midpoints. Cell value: -0.14 mag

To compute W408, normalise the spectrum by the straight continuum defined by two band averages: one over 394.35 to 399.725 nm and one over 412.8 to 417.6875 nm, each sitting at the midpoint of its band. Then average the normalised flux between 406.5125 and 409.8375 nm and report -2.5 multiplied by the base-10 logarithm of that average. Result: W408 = -0.20 mag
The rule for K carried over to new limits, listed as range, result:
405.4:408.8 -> 11.1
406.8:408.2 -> 10.6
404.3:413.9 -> 11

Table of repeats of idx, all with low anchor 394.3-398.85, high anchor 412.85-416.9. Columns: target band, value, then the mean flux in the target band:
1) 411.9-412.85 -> -0.12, 11.5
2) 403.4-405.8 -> -0.22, 10.7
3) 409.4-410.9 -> -0.07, 10.6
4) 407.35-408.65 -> -0.22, 11.6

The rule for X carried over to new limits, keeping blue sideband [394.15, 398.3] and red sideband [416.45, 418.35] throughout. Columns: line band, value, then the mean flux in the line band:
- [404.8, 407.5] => -0.24 mag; 10.6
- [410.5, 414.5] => -0.12 mag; 10.9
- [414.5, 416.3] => -0.02 mag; 10.6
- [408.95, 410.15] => -0.25 mag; 11.6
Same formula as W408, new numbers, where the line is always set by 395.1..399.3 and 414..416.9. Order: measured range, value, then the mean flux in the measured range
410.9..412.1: -0.06 mag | 10.7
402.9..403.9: -0.20 mag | 10.4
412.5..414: -0.05 mag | 11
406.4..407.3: -0.14 mag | 10.5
